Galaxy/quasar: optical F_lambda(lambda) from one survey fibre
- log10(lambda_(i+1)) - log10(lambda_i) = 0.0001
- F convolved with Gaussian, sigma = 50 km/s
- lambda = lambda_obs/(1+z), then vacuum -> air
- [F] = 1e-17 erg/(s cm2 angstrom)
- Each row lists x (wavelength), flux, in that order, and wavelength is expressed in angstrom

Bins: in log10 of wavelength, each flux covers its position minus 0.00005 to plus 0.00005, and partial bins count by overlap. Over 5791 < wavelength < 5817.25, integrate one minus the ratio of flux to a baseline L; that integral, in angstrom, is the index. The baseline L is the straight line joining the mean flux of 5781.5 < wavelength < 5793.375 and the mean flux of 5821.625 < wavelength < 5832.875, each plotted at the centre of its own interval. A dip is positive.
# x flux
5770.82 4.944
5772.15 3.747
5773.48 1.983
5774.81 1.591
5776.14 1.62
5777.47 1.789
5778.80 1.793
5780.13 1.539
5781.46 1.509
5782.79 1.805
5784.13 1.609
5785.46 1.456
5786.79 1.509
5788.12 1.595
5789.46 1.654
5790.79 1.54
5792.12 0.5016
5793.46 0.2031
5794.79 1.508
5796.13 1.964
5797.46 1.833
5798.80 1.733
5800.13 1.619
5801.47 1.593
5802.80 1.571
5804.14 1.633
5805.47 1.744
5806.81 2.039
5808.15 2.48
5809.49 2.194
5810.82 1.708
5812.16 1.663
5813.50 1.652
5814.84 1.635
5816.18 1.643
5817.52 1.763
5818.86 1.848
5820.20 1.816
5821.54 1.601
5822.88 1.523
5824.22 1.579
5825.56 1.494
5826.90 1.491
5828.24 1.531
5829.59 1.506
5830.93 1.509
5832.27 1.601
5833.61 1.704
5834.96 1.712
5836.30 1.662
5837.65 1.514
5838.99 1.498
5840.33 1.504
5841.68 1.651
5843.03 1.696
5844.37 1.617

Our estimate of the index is -3.1 angstrom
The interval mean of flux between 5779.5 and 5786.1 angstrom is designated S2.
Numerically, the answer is 1.58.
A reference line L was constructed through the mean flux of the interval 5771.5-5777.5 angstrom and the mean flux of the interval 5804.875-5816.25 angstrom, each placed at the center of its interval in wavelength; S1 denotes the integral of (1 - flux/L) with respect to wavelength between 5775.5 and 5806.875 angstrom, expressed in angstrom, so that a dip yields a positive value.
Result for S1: 7.5 angstrom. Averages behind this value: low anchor 2.18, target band 1.55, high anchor 1.87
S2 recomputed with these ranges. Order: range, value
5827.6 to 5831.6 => 1.51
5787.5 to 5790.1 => 1.62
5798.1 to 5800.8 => 1.68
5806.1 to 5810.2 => 2.23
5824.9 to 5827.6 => 1.49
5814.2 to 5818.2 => 1.68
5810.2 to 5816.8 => 1.66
